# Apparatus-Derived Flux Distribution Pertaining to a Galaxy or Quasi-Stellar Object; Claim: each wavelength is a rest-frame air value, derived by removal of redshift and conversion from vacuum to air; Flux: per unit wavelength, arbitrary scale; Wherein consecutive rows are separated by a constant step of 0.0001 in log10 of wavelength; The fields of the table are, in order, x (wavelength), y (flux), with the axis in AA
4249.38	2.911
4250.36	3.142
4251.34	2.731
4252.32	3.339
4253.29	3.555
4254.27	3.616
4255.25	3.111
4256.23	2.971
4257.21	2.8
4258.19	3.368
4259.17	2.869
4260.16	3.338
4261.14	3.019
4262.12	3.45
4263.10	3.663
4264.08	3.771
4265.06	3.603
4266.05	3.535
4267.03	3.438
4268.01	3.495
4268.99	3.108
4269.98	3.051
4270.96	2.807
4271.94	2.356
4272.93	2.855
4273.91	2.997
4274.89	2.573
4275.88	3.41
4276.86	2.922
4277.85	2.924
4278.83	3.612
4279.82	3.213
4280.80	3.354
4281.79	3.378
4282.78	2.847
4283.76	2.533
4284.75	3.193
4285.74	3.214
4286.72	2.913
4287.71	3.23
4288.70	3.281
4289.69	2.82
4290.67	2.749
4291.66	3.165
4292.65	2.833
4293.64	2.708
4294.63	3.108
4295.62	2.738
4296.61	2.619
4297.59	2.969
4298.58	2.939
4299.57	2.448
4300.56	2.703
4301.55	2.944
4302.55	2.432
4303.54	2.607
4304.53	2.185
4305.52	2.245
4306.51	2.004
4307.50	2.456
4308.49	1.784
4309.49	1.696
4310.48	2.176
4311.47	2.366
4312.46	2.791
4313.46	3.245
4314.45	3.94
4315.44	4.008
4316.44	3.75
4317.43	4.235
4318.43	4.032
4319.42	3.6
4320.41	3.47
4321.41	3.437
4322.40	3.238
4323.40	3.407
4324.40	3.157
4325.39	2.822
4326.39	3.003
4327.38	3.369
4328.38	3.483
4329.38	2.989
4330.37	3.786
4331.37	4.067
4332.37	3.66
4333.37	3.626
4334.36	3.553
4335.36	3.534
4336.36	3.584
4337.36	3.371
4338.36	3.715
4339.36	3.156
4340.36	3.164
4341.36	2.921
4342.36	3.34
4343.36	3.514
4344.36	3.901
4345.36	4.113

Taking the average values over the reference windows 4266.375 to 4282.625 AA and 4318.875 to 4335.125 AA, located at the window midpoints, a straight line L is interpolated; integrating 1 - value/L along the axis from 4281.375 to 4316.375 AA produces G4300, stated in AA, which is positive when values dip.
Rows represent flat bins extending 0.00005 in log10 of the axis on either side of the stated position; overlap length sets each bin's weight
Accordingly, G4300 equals 4.9 AA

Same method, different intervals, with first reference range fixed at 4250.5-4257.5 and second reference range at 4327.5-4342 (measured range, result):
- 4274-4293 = 1.3 AA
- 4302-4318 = 3.0 AA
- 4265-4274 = 0.3 AA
